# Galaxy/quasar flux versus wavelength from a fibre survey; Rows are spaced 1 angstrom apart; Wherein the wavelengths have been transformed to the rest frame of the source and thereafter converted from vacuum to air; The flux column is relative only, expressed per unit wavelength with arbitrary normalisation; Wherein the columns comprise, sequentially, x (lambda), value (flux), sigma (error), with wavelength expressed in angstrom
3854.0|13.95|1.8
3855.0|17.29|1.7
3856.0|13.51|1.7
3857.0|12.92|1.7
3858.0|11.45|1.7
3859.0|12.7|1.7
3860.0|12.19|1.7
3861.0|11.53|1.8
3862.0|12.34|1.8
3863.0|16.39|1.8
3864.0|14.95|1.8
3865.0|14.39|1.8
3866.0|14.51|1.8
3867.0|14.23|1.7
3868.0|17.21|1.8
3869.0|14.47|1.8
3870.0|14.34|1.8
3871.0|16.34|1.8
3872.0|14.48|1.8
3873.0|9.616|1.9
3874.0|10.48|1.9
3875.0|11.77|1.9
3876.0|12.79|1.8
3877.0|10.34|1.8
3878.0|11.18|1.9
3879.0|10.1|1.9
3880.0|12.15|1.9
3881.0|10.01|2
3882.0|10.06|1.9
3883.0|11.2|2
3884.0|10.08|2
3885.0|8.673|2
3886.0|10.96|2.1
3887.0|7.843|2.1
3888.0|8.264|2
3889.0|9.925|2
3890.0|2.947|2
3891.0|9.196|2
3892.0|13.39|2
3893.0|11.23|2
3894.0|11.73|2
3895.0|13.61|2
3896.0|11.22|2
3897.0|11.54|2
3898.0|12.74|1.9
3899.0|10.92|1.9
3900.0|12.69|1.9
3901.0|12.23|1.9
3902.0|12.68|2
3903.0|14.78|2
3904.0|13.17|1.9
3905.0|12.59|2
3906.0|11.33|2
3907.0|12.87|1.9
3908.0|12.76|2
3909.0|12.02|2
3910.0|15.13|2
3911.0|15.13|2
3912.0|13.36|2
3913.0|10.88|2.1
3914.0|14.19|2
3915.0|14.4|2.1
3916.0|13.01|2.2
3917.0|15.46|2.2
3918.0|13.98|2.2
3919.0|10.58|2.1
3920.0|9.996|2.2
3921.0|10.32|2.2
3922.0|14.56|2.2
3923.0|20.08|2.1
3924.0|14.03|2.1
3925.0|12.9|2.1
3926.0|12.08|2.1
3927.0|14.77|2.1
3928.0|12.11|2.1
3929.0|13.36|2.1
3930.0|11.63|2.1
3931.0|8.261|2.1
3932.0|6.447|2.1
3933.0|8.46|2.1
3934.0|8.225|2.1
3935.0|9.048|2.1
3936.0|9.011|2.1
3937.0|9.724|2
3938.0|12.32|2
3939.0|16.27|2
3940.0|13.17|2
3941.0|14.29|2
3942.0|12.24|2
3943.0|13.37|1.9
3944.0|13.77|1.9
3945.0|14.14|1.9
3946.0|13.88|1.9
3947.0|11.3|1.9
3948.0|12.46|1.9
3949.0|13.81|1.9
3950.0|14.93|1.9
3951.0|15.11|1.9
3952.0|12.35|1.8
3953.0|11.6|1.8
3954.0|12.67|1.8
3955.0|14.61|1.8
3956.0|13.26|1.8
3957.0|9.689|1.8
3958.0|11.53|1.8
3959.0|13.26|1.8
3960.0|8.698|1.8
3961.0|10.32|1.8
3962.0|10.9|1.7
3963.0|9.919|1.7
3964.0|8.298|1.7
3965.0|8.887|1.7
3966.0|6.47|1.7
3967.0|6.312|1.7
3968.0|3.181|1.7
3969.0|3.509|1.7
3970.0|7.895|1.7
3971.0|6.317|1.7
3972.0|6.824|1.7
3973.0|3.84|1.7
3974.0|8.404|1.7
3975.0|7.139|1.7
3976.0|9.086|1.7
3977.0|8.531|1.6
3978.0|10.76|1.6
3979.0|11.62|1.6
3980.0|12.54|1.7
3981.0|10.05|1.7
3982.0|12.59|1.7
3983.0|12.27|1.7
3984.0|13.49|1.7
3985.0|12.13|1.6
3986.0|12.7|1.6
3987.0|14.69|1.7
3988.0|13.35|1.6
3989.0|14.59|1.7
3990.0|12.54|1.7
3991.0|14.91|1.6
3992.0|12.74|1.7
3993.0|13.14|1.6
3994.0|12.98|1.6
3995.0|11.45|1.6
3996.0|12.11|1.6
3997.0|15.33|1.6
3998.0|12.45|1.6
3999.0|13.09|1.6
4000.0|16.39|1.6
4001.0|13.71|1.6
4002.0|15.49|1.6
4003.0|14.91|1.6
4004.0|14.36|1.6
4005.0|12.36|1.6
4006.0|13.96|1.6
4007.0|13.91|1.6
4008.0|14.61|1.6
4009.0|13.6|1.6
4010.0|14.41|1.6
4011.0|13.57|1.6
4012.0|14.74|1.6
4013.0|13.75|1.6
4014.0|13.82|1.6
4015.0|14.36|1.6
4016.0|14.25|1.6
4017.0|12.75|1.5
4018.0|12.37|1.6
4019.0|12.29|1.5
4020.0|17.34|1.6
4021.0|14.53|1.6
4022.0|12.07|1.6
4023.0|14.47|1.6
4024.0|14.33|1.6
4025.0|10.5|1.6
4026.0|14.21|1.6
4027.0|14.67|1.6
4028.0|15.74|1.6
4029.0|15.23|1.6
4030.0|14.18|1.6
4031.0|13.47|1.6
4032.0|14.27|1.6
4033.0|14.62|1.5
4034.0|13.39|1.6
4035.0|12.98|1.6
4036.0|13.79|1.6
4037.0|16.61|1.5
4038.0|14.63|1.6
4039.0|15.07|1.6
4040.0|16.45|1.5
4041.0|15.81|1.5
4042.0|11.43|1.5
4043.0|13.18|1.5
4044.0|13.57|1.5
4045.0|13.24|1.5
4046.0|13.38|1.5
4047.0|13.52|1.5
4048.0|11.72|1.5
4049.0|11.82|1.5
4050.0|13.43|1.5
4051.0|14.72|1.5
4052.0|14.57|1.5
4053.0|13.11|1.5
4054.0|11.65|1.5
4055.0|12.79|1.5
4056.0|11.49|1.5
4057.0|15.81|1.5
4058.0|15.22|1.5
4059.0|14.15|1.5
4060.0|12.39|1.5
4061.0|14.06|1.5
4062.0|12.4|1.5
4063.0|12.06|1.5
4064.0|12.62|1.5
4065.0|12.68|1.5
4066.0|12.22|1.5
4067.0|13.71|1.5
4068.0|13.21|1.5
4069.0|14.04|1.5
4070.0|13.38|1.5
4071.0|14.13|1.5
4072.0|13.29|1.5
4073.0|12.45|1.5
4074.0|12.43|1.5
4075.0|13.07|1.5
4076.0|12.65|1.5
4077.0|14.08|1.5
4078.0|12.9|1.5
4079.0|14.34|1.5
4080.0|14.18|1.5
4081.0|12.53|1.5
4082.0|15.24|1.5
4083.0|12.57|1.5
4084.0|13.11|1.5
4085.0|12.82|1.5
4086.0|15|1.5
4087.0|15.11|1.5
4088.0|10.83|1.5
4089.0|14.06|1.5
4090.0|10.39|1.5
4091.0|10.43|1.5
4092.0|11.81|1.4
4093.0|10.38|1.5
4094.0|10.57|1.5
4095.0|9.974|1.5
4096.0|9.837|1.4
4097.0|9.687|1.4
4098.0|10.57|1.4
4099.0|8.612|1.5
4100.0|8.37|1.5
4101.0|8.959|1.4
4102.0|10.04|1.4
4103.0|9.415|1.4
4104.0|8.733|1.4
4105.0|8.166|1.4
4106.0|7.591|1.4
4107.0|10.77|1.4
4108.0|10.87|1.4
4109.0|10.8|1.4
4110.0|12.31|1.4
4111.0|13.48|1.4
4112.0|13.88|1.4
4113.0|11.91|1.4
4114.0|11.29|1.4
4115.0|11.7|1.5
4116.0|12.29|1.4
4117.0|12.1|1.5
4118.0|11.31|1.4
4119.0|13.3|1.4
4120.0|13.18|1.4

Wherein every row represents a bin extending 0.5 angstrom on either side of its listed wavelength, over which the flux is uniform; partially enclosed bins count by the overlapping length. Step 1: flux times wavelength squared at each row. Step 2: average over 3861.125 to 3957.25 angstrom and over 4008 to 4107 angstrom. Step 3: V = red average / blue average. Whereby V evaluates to 1.13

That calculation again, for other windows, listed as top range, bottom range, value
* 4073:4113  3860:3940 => 1.05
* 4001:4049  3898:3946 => 1.17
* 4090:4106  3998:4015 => 0.72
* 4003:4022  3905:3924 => 1.10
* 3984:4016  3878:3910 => 1.30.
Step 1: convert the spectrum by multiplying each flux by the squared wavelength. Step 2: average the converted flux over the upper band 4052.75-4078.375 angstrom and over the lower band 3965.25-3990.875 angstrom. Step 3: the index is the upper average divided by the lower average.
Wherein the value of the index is 1.41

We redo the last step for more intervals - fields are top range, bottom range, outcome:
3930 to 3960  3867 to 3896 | 1.10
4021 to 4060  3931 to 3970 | 1.33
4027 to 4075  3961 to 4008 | 1.26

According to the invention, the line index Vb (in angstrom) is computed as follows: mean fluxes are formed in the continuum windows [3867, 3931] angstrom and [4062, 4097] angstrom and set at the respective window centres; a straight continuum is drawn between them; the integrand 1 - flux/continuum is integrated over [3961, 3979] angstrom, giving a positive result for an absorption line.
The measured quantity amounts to 6.9 angstrom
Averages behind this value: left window 12.2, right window 12.7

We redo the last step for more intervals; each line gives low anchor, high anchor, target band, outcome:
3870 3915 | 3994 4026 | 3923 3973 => 6.5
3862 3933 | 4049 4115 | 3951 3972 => 4.6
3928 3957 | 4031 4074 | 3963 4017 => 4.6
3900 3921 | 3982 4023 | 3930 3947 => 2.3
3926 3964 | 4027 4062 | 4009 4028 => -0.7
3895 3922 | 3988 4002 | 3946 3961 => 0.8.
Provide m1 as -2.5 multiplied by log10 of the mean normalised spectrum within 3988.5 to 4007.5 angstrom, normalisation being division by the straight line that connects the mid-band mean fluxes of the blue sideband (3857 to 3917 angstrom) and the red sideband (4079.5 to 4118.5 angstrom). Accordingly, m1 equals -0.17 mag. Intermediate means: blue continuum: 12.2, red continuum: 11.3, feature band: 13.7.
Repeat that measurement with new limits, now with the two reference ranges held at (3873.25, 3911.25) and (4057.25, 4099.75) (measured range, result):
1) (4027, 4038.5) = -0.18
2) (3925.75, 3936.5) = 0.13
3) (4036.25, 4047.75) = -0.15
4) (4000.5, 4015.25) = -0.16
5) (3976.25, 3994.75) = -0.05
